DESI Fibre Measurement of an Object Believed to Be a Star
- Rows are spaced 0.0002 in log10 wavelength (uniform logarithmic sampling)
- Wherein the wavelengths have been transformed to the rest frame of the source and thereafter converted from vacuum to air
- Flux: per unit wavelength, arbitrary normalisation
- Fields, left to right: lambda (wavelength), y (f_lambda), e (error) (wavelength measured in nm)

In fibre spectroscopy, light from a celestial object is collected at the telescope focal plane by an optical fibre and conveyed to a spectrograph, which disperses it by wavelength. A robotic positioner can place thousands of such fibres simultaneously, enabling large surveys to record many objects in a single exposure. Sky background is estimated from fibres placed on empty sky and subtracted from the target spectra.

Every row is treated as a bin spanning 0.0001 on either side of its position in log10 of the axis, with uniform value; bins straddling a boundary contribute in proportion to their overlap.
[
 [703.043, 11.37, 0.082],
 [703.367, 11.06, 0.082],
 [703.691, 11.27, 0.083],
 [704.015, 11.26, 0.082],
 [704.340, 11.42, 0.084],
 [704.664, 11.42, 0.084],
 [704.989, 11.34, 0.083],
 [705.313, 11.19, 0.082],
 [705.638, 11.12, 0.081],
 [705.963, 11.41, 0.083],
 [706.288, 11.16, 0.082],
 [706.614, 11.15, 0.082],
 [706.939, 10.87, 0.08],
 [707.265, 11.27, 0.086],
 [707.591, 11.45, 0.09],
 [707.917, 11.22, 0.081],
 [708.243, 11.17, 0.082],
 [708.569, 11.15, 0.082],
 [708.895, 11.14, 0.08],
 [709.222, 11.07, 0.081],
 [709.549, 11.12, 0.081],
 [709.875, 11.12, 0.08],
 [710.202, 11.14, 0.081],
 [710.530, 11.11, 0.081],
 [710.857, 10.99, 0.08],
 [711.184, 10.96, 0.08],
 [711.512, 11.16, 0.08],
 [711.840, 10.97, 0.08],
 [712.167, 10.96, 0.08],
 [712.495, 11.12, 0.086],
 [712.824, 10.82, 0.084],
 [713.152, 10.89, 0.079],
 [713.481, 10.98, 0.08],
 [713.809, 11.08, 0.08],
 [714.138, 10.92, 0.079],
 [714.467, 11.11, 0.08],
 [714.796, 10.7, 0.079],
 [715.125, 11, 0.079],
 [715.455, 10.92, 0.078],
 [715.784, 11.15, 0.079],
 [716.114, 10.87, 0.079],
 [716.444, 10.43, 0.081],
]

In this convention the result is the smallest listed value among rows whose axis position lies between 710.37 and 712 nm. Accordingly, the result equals 10.96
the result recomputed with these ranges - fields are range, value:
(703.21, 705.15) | 11.06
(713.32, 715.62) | 10.7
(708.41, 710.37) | 11.07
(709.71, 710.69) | 11.11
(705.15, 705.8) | 11.12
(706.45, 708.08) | 10.87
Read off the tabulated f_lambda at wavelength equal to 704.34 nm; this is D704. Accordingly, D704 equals 11.42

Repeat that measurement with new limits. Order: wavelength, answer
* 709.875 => 11.12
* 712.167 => 10.96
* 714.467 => 11.11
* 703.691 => 11.27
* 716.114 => 10.87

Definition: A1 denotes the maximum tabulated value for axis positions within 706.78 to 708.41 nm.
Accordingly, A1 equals 11.45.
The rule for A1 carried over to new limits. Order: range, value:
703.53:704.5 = 11.42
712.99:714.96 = 11.11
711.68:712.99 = 11.12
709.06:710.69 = 11.14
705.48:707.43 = 11.41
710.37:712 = 11.16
